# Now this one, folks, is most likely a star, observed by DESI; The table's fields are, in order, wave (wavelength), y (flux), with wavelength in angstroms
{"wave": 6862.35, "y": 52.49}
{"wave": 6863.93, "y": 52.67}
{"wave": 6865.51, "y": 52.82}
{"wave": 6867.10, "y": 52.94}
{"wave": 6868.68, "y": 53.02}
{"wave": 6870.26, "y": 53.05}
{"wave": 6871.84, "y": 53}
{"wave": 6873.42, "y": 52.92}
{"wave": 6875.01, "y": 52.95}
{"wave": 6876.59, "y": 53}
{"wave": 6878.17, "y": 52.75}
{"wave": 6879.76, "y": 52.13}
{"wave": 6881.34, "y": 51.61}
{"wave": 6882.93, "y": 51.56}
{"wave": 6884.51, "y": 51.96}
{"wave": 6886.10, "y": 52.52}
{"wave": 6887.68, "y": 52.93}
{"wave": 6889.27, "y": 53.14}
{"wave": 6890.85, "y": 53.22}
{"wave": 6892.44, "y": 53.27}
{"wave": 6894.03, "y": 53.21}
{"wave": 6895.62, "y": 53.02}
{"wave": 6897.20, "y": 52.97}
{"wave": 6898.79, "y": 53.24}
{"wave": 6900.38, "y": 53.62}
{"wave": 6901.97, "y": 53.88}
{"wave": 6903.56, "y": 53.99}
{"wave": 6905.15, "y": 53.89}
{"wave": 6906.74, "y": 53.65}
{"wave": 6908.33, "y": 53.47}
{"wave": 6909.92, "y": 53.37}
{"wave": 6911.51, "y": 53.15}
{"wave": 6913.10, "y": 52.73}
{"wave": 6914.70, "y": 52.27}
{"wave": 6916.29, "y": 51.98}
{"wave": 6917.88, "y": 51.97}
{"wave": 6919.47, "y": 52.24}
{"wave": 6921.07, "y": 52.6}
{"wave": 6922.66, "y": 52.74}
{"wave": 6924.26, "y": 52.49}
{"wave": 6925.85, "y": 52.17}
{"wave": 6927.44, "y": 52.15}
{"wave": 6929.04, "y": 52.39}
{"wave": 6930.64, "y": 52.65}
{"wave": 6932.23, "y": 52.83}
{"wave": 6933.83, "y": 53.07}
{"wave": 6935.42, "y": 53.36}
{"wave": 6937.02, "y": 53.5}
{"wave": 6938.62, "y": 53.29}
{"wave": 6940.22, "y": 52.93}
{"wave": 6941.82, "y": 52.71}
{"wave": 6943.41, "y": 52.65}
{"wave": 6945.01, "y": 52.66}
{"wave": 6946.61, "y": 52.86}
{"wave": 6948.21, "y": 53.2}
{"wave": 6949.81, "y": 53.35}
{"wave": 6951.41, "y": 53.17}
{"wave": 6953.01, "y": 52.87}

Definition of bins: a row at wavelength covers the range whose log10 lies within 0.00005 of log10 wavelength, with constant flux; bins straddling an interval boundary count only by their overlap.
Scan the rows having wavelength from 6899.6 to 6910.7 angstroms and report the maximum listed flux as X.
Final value 53.99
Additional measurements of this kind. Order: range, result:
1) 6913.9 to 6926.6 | 52.74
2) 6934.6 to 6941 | 53.5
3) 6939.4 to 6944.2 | 52.93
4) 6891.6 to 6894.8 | 53.27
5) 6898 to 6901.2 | 53.62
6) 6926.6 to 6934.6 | 53.07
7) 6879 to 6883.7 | 52.13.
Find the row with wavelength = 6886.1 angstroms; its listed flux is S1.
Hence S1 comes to 52.52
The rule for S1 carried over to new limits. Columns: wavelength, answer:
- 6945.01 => 52.66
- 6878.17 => 52.75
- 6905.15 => 53.89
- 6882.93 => 51.56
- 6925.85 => 52.17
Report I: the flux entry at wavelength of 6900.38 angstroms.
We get 53.62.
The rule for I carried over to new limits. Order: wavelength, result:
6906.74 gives 53.65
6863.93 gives 52.67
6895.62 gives 53.02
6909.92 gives 53.37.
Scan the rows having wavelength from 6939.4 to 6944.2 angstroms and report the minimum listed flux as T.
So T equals 52.65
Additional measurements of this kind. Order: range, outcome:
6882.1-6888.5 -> 51.56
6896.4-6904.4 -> 52.97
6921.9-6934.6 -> 52.15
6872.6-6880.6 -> 52.13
